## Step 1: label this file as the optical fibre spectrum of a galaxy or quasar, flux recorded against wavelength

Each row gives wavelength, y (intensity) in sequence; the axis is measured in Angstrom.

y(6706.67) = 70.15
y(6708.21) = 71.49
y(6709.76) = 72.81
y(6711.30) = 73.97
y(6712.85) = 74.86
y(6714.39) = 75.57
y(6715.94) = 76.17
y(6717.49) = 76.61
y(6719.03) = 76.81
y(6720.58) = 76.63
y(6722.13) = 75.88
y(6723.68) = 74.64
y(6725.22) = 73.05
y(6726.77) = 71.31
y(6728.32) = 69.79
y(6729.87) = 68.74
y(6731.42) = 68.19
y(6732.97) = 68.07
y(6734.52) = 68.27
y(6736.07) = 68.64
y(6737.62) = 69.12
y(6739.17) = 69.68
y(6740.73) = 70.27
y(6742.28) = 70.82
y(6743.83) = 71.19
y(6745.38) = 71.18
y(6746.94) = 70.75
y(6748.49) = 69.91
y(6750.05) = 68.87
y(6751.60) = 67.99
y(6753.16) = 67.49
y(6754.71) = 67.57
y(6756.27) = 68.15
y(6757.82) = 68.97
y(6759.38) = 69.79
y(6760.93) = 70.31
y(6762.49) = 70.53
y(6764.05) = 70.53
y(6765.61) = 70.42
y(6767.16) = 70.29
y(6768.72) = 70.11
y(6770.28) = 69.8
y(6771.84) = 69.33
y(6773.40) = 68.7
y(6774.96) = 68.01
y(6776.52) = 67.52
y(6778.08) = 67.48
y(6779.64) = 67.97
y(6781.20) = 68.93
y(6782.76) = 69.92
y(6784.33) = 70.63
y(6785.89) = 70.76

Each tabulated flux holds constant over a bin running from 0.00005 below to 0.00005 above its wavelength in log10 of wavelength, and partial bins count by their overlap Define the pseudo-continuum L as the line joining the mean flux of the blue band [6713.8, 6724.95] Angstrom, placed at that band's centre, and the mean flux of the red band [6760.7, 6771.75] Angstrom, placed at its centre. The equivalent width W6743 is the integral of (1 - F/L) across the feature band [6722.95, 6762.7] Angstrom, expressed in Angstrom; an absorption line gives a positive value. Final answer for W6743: 1.8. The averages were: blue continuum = 75.9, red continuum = 70.2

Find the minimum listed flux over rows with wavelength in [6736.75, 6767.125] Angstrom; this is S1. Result 67.49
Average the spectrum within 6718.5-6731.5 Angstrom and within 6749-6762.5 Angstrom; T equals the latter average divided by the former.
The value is 0.94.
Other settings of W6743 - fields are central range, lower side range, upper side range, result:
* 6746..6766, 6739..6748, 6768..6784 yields 0.18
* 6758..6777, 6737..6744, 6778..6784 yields -0.10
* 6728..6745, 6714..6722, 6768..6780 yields 1.01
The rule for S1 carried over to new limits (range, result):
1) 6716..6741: 68.07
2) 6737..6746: 69.12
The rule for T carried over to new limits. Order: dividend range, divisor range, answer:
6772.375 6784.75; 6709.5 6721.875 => 0.91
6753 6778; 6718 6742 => 0.97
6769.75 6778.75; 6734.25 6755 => 0.99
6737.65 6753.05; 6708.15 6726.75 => 0.93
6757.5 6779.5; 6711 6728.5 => 0.93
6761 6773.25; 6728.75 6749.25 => 1.01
